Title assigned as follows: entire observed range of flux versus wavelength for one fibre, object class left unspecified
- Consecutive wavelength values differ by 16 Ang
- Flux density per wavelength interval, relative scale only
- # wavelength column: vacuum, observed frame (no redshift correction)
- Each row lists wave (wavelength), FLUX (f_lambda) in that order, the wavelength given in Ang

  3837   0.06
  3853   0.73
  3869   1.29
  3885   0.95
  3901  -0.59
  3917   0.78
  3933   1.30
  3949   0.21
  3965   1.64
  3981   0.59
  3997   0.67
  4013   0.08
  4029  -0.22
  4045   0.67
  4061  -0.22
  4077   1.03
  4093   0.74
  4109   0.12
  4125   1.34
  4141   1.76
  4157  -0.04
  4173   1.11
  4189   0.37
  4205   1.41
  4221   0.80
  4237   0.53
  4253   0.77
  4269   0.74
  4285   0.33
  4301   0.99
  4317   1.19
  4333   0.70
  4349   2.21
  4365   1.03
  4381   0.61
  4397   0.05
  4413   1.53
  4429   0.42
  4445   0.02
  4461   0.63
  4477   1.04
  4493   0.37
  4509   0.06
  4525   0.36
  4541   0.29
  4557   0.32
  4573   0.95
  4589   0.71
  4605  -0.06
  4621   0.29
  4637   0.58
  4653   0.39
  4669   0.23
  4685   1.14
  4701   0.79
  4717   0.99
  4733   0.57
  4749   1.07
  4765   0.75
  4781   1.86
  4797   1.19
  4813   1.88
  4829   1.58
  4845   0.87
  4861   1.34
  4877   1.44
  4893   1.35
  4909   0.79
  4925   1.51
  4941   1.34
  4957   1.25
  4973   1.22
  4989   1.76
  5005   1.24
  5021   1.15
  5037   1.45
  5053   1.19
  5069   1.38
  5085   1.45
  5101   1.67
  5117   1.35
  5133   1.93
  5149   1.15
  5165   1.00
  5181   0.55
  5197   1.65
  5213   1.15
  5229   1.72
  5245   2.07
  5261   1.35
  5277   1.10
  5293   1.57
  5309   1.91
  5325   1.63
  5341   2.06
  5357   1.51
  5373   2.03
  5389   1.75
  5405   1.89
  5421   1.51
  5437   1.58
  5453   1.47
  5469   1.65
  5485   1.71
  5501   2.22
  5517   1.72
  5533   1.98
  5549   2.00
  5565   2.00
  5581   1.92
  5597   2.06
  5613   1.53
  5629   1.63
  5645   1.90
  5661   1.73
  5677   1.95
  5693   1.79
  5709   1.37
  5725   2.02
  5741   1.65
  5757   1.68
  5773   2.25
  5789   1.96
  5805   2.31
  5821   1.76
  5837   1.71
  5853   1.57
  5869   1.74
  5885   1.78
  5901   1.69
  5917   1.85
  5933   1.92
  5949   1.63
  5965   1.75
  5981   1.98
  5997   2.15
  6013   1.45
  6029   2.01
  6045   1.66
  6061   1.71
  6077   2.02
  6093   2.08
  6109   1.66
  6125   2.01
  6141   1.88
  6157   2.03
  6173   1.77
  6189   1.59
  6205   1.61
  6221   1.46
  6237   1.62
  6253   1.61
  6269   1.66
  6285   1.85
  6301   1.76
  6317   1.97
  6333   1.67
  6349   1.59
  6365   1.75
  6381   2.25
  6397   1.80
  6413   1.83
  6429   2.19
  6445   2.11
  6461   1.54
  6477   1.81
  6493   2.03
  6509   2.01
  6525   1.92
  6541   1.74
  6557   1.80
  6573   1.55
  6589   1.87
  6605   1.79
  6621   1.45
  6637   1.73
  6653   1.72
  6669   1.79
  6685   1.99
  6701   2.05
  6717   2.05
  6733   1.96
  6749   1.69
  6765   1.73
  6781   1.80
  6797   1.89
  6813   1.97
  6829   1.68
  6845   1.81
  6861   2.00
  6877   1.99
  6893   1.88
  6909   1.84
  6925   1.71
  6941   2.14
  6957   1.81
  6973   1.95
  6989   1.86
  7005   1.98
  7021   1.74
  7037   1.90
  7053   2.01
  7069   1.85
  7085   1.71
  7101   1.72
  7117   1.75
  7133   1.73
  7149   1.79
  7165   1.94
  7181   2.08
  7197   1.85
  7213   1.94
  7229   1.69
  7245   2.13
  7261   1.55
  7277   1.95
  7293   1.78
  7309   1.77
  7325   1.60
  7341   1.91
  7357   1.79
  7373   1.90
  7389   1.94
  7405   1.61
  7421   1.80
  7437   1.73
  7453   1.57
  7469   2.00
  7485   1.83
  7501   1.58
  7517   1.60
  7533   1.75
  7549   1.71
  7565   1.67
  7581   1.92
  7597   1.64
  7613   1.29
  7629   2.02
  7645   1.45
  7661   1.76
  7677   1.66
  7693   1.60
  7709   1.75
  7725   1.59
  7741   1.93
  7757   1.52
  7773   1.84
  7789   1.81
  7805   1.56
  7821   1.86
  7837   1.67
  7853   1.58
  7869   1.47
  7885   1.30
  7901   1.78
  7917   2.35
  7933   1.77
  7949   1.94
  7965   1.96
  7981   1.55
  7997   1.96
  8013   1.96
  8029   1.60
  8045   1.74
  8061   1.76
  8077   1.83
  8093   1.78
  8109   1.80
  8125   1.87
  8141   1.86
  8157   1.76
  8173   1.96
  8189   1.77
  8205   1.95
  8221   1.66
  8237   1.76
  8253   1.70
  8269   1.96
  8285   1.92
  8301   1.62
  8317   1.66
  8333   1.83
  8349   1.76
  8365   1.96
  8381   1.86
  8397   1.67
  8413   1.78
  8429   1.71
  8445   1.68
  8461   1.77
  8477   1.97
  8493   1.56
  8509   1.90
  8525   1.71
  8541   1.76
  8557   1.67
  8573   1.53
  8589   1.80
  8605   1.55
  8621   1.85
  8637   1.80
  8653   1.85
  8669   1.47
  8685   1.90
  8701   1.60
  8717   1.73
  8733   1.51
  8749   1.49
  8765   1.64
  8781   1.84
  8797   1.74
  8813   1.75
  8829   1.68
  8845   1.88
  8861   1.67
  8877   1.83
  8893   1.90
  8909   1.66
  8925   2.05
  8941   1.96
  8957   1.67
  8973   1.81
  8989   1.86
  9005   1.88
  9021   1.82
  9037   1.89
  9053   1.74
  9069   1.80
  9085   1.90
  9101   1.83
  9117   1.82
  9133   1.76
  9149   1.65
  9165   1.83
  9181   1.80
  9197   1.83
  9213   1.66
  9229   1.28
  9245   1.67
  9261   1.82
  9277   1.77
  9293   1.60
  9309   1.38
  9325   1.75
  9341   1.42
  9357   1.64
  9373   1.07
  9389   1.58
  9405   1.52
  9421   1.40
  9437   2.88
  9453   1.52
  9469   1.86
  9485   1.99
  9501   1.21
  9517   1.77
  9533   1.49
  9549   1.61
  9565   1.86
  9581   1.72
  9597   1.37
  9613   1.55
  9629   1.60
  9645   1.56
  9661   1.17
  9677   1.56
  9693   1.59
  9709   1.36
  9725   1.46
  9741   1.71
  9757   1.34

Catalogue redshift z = 0.202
